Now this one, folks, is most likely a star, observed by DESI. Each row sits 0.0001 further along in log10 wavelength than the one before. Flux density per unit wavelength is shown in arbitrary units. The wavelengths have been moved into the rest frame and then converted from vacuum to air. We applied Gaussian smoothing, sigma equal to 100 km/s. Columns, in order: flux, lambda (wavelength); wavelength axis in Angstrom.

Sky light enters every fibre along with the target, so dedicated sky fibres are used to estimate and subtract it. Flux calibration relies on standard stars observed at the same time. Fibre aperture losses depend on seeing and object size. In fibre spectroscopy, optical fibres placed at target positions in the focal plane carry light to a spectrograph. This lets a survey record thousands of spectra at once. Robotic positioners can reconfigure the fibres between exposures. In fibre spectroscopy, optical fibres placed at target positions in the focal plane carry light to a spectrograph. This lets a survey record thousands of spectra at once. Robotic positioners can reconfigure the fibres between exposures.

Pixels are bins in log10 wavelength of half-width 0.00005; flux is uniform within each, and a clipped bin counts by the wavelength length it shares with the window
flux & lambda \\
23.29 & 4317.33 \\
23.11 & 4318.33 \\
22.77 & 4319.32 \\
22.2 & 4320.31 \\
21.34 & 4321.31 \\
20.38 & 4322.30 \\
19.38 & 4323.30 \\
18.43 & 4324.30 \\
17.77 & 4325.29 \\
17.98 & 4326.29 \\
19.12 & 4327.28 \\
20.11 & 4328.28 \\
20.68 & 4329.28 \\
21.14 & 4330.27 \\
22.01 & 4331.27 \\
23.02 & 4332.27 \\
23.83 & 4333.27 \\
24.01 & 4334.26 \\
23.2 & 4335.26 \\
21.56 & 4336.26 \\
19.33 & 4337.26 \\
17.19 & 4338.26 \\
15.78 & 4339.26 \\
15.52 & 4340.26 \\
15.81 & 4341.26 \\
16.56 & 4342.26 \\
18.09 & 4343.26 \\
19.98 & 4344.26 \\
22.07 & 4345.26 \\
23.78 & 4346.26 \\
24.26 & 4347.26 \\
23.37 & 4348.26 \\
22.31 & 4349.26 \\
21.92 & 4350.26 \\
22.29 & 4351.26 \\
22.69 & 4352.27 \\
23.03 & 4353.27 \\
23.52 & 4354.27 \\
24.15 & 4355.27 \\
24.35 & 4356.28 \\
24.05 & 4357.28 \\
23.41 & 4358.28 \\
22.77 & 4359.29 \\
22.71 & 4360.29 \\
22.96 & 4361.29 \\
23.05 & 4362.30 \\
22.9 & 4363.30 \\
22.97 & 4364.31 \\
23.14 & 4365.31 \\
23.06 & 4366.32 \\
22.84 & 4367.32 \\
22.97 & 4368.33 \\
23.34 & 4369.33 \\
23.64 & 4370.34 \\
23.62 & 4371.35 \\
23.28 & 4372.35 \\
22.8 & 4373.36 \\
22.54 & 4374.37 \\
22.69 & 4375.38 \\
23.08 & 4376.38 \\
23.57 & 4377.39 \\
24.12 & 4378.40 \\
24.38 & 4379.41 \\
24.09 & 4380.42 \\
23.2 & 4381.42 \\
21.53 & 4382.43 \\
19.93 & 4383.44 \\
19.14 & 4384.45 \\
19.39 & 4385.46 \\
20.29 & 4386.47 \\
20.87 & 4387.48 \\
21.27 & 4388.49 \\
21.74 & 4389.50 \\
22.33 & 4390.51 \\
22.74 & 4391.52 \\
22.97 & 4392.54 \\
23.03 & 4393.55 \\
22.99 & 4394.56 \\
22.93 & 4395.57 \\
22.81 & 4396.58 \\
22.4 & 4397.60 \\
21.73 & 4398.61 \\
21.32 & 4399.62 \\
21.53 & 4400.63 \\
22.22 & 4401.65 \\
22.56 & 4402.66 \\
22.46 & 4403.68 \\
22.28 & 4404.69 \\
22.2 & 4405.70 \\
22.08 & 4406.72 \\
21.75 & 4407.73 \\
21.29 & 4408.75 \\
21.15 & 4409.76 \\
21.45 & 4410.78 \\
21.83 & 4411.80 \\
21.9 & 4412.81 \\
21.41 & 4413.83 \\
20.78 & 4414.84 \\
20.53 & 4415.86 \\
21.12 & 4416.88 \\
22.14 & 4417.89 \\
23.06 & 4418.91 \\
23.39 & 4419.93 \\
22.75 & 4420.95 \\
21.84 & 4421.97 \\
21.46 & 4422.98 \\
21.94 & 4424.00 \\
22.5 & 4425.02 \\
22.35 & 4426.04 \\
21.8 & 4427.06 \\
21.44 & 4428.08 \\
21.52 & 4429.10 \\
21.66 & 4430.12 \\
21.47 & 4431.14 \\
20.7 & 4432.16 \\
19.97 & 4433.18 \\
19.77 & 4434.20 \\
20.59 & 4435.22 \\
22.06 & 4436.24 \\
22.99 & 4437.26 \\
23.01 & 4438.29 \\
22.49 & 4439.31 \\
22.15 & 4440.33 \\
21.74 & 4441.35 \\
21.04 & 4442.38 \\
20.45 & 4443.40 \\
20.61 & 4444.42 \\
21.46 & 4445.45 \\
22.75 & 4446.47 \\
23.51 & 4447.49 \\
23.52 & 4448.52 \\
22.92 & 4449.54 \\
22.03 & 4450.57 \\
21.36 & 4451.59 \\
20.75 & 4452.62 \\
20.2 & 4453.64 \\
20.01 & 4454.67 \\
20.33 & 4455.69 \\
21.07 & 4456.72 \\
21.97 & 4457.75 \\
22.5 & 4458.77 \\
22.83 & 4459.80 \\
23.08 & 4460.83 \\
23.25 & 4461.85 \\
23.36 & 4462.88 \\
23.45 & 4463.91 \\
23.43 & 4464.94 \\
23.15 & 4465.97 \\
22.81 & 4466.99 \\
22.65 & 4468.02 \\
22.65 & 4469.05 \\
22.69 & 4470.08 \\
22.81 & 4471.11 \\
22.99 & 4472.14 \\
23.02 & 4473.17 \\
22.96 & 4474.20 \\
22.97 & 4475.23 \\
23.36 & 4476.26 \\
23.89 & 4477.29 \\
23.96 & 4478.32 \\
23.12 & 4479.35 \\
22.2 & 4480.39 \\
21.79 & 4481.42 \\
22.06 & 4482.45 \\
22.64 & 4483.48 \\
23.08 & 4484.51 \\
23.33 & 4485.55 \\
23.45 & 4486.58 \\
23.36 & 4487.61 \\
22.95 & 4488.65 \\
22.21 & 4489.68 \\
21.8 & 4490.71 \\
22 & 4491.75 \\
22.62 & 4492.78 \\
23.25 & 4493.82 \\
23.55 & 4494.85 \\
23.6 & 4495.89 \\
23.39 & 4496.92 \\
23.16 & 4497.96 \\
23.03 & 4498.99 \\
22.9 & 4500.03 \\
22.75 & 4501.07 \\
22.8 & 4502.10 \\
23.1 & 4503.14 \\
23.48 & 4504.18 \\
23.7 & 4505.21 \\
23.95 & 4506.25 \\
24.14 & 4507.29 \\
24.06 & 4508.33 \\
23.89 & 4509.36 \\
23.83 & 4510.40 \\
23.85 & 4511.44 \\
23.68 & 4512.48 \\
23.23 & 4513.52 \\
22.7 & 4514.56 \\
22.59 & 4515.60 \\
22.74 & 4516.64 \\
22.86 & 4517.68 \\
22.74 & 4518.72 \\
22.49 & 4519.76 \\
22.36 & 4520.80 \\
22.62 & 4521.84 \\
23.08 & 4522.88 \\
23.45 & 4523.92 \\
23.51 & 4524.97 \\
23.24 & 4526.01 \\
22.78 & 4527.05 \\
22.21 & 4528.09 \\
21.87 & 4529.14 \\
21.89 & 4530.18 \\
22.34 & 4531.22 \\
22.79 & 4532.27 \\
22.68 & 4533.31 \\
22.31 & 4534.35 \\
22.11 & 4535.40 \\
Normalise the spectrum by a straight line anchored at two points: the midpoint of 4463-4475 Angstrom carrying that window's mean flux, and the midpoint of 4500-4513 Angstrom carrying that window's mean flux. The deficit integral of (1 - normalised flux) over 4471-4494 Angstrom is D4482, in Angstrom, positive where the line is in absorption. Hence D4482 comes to 0.33 Angstrom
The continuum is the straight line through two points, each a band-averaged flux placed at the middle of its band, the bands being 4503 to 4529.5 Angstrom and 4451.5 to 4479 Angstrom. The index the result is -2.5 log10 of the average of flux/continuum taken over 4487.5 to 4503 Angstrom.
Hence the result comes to 0.00 mag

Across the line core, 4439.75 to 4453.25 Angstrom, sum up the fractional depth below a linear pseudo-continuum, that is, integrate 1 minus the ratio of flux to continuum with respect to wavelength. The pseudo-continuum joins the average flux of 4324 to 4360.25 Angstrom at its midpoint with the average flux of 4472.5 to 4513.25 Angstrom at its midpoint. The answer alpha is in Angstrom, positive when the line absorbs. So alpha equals 0.4 Angstrom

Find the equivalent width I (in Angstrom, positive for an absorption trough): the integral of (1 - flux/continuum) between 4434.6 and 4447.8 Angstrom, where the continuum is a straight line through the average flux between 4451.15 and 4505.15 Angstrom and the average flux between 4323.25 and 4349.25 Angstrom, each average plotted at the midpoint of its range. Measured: 0.1 Angstrom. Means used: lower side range 20.2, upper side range 22.7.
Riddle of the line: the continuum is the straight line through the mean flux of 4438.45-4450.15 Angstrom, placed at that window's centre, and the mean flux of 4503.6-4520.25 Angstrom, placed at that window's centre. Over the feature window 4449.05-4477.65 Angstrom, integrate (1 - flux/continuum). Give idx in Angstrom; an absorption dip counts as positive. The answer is 0.0 Angstrom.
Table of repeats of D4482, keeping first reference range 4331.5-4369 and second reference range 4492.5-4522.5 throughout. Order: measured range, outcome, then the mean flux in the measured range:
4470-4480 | -0.1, 23.2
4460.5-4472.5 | -0.1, 23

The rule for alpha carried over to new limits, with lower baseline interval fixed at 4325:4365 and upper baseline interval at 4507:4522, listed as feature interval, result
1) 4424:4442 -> 0.54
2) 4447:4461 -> 0.45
